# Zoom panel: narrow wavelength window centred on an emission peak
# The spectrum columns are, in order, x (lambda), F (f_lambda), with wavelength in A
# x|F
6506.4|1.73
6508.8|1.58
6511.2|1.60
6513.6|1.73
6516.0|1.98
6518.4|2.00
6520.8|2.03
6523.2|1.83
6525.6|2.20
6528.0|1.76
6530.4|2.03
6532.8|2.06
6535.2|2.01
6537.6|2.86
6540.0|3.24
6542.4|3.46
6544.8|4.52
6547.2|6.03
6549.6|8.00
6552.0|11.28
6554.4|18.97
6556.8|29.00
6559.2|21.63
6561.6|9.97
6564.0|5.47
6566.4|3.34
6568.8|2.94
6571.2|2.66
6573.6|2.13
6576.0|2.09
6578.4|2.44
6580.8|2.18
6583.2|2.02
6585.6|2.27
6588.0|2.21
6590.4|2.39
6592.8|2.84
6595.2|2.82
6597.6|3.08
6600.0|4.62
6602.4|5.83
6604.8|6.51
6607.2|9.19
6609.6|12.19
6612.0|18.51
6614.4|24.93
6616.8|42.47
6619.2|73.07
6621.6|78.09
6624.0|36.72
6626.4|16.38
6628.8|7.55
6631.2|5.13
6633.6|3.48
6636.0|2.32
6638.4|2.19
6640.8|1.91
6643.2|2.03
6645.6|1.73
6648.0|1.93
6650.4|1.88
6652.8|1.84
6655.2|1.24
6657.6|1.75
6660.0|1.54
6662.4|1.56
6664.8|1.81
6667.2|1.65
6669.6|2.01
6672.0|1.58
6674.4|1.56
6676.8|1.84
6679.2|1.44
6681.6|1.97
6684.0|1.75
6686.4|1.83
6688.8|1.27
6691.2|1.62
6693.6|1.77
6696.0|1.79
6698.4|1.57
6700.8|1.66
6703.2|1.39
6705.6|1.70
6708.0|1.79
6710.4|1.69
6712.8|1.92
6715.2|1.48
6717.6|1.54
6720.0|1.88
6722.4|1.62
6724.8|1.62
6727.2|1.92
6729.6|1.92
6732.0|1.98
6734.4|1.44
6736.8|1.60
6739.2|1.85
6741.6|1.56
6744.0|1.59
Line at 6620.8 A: [O III]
